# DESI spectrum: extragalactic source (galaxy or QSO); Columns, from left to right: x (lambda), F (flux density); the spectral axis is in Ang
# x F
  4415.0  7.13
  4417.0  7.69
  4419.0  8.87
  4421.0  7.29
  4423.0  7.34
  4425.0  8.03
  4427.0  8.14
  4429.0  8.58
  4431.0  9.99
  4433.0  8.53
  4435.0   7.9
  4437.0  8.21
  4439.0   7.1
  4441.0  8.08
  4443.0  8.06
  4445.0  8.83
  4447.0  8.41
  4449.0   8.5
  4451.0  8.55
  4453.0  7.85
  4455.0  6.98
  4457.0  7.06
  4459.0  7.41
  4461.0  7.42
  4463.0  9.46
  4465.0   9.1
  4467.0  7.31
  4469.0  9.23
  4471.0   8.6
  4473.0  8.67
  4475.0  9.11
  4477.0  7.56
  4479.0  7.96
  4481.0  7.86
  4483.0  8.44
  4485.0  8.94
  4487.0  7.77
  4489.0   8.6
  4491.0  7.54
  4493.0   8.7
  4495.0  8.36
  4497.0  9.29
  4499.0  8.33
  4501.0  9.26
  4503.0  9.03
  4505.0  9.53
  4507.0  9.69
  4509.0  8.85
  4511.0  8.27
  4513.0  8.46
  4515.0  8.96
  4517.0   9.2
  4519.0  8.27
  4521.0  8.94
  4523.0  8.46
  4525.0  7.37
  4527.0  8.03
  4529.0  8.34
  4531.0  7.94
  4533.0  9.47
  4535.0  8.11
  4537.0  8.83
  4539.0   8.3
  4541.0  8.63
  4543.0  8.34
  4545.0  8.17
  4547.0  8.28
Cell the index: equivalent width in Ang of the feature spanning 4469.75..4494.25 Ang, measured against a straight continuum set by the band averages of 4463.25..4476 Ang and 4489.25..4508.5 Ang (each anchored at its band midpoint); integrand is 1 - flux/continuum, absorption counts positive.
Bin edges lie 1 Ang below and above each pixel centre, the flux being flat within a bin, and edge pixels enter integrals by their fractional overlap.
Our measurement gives 1.3 Ang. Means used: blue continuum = 8.72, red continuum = 8.85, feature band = 8.32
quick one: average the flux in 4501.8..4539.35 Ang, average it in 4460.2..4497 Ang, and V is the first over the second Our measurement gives 1.03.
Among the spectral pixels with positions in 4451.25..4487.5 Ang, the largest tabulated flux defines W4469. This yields 9.46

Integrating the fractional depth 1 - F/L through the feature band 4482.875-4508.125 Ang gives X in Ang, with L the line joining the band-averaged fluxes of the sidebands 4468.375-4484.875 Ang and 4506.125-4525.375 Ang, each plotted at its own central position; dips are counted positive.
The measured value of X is -0.5 Ang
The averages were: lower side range 8.44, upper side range 8.68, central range 8.74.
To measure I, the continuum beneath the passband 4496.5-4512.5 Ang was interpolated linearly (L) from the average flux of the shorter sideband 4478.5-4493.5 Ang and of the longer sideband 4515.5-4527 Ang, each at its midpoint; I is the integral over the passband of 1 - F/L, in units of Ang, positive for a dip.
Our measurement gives -1.3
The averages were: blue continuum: 8.22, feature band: 9.01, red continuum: 8.43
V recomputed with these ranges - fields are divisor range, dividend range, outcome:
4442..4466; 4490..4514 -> 1.08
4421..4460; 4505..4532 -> 1.06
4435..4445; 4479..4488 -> 1.03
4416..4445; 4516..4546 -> 1.03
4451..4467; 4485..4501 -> 1.07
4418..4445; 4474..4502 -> 1.03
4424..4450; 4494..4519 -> 1.07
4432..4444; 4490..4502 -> 1.08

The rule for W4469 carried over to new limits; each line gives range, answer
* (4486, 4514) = 9.69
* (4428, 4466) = 9.99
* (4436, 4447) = 8.83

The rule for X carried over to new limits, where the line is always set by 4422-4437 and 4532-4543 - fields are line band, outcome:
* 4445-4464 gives 0.9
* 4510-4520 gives -0.1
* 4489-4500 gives 0.1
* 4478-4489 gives 0.3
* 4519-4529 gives 0.4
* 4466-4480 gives 0.2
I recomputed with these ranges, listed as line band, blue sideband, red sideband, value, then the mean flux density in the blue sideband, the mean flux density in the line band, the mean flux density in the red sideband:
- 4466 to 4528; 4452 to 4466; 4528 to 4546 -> -2.77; 7.9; 8.54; 8.46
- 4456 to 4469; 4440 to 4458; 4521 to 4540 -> 0.05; 8.04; 8.06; 8.35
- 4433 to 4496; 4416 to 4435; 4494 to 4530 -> 2.02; 8.25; 8.19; 8.7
